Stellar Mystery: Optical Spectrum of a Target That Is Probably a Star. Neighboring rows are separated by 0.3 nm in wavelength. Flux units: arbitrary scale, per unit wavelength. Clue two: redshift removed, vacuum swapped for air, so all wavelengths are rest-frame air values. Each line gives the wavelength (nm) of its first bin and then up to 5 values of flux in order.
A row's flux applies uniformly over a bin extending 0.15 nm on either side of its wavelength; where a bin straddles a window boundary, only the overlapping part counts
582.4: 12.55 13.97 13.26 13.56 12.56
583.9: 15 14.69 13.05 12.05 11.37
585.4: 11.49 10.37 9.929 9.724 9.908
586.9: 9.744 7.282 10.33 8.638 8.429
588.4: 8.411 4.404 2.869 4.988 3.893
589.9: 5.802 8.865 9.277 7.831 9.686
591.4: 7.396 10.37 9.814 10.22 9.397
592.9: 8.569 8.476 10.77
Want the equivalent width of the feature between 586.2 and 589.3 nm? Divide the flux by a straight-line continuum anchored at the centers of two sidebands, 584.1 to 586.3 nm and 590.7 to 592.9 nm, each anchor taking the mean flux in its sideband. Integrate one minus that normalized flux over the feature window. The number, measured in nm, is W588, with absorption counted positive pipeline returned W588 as 0.857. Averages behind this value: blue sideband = 11.6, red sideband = 9.23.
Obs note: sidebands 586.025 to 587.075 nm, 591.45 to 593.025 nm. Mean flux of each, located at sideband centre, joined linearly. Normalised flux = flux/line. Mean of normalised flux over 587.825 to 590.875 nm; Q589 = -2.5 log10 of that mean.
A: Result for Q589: 0.42 mag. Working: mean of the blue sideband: 9.75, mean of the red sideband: 9.55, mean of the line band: 6.53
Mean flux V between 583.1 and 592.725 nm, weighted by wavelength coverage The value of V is 9.44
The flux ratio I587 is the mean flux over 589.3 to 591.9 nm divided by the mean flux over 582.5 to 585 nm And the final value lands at 0.6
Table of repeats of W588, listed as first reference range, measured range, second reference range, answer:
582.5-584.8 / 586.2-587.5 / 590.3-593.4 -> 0.28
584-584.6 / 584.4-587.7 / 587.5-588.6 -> 0.30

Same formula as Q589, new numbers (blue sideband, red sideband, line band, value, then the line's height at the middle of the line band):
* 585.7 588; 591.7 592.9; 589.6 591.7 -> 0.20 mag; 9.63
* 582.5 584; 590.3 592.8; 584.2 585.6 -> 0.04 mag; 12.7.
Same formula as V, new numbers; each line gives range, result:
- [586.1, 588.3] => 9.15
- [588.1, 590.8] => 6.29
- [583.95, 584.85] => 13.6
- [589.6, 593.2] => 8.62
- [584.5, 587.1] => 10.7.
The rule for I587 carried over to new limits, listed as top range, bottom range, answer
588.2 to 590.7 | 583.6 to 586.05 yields 0.50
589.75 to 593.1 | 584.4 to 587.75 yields 0.85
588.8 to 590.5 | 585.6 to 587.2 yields 0.58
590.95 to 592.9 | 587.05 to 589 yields 1.25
